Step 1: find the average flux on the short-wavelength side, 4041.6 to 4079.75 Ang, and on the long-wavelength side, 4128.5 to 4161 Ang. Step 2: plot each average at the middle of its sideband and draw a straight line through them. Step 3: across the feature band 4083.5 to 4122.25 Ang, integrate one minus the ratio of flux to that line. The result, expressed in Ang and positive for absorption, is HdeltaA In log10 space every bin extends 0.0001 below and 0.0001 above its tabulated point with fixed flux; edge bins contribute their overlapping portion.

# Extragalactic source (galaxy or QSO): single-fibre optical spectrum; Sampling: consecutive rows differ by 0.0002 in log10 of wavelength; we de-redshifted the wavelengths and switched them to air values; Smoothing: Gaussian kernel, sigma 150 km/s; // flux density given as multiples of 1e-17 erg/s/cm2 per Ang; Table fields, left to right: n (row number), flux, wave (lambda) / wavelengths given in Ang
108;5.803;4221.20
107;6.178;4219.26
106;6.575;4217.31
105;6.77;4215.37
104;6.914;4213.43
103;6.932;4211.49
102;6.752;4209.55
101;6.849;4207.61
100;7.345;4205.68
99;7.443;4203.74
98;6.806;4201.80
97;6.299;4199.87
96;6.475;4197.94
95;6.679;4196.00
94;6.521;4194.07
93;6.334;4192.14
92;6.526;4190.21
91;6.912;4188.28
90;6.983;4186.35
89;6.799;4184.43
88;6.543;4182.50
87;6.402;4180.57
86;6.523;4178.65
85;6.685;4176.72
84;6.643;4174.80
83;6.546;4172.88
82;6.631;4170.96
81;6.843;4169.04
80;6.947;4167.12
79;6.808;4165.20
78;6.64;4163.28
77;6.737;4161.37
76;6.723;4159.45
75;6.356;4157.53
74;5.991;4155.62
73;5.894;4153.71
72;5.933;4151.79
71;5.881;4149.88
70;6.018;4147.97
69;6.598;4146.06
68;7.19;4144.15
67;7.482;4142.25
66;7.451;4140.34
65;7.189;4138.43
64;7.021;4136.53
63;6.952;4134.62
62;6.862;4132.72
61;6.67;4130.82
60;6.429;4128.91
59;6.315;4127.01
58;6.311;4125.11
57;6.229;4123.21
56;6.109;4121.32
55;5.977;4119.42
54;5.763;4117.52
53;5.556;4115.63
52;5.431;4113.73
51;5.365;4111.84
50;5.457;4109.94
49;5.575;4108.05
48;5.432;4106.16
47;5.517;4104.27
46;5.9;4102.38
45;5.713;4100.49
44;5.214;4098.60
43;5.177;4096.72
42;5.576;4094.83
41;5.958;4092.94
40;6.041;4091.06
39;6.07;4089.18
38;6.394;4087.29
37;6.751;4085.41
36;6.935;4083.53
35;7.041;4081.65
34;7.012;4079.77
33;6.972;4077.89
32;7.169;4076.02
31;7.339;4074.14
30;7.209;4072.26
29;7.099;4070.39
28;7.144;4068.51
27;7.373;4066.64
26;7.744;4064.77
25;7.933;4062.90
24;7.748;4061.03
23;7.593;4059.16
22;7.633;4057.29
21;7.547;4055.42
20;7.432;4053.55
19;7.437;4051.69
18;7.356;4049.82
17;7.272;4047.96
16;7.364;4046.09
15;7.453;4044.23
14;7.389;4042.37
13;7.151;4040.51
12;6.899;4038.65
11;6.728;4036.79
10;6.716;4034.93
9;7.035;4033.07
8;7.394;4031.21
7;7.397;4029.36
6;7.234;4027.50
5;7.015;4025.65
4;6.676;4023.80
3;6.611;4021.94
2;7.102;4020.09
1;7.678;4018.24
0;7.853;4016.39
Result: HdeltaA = 6.8 Ang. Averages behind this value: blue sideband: 7.4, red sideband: 6.63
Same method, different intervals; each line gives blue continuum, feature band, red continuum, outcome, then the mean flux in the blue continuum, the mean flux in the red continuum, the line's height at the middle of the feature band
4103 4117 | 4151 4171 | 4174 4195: -0.7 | 5.5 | 6.62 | 6.27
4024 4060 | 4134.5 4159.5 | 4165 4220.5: 1.0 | 7.25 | 6.71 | 6.87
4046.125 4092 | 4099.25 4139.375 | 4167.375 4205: 5.1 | 7.18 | 6.67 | 6.96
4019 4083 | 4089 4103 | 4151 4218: 2.7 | 7.24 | 6.65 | 7.04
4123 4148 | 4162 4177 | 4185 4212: 0.2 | 6.81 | 6.77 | 6.79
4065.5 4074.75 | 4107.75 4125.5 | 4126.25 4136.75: 2.7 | 7.24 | 6.69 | 6.82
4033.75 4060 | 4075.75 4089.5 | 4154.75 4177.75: 0.5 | 7.28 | 6.63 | 7.09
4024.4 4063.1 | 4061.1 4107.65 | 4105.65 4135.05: 0.7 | 7.3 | 6.02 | 6.62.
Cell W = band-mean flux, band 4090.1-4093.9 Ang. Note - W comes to 6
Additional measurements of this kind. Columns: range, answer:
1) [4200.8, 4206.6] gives 7.19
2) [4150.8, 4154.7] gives 5.91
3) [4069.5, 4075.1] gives 7.21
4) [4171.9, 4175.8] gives 6.61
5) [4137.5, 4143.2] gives 7.37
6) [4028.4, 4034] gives 7.27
